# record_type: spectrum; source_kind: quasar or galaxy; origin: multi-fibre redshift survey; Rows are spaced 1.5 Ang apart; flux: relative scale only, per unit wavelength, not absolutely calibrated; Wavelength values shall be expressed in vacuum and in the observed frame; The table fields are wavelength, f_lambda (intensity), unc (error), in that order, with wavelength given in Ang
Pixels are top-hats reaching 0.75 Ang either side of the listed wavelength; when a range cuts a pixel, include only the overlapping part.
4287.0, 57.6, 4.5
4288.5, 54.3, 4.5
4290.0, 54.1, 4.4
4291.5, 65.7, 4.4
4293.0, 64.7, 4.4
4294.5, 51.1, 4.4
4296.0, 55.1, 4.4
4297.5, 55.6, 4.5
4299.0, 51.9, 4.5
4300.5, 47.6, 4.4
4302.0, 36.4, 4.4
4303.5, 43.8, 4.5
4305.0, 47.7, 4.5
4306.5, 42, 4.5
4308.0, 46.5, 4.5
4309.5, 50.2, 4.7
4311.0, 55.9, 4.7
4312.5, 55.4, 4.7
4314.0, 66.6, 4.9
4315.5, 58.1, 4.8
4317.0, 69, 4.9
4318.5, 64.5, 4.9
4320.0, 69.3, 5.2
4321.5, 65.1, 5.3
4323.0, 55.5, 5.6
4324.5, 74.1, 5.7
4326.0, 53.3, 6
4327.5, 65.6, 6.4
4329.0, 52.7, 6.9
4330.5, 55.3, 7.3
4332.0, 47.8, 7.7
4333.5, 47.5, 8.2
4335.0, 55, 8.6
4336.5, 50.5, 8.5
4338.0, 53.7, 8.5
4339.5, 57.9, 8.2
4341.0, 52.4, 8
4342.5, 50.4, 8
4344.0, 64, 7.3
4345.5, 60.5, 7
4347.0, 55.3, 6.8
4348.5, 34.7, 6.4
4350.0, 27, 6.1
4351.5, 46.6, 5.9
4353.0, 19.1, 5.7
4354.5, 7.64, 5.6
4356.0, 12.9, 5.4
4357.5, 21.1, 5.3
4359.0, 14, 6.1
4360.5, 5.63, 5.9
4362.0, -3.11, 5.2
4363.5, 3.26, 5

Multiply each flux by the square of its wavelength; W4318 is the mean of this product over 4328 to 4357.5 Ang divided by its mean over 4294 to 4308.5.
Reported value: 0.9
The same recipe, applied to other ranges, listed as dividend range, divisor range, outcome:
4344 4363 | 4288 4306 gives 0.52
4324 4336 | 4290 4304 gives 1.08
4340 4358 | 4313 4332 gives 0.62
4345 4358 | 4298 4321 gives 0.59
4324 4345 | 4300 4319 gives 1.07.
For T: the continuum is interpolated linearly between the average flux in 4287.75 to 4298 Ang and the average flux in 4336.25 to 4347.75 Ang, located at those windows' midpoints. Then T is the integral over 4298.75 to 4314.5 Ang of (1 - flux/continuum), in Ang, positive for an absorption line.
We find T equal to 2.1 Ang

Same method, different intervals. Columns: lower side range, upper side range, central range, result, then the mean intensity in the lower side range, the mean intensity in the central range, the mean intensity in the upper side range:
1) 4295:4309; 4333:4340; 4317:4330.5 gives -3.07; 47.5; 62.5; 52.9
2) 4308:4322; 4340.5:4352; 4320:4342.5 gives -0.75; 60.7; 56.4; 48.8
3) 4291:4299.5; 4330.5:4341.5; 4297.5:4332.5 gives -0.46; 57.3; 55.5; 52.3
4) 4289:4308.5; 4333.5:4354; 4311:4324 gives -3.43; 51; 62.7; 47.7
